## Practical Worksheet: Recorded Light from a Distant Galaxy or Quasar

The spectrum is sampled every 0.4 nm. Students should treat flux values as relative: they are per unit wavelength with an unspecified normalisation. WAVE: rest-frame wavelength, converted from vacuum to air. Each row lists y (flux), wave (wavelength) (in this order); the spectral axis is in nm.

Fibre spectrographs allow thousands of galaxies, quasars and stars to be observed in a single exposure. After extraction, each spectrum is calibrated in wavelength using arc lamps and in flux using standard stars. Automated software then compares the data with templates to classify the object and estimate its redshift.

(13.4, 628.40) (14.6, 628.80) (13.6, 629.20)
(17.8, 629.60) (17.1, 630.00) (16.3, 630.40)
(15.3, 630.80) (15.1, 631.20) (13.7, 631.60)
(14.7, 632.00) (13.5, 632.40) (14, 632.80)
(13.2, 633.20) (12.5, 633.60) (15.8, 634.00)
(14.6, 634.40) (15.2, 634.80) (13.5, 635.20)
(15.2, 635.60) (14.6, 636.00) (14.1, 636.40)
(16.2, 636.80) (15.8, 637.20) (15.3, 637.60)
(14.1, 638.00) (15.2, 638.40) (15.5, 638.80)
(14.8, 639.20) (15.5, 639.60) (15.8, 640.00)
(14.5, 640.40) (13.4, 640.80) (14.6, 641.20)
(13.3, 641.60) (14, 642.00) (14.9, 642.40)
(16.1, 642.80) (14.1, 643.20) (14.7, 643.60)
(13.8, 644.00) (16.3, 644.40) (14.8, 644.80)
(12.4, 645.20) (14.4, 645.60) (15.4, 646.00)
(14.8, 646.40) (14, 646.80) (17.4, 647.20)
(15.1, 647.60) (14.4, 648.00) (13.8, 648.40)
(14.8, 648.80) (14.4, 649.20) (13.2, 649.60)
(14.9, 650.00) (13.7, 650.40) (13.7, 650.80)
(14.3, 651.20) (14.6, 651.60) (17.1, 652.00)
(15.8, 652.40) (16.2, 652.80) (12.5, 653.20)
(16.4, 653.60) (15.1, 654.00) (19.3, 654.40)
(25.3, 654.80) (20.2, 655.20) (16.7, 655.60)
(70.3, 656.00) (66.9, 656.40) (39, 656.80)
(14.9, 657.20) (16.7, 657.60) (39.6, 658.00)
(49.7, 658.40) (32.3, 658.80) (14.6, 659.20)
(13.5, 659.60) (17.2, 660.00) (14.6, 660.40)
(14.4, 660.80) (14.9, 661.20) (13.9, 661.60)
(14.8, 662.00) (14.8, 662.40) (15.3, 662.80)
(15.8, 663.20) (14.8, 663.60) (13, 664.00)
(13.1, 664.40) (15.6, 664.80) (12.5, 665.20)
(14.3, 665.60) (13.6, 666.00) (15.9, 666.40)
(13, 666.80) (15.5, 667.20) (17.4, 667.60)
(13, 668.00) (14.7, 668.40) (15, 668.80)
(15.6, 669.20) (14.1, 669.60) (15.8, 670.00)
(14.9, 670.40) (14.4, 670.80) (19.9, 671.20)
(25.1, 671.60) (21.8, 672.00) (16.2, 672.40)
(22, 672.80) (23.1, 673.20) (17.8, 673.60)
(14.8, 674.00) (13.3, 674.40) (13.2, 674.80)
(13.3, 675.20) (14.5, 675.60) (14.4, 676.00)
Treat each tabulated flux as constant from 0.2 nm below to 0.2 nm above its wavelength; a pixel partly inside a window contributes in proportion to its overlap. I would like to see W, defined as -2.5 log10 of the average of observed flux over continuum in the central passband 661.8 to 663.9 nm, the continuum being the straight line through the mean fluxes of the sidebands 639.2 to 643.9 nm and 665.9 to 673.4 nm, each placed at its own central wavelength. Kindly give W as 0.10 mag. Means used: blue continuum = 14.6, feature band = 15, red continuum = 16.9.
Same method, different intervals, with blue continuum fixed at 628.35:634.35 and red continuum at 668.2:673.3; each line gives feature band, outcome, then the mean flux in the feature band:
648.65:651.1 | 0.15 mag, 14.1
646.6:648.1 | 0.05 mag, 15.3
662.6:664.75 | 0.19 mag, 14.5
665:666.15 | 0.28 mag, 13.5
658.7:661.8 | 0.03 mag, 16.4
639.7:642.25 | 0.08 mag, 14.3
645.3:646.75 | 0.09 mag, 14.6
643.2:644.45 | 0.08 mag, 14.6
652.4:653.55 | 0.11 mag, 14.9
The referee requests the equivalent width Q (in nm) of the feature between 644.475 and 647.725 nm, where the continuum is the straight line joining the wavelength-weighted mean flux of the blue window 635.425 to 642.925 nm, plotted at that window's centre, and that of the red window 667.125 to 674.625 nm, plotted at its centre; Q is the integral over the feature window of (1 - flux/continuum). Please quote 0.11 nm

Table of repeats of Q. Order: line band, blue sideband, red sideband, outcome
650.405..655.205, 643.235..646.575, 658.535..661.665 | -0.06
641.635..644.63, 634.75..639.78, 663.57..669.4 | 0.03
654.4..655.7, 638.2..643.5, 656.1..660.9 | 0.26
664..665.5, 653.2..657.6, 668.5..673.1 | 0.57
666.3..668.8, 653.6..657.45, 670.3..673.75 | 0.86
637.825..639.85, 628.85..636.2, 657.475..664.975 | 0.08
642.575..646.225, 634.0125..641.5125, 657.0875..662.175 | 0.45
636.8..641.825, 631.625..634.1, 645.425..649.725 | -0.22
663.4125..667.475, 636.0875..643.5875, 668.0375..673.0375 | 0.66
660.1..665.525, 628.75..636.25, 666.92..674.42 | 0.70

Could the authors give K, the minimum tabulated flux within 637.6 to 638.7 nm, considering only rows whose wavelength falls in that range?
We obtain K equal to 14.1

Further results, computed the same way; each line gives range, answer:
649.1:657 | 12.5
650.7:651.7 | 13.7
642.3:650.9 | 12.4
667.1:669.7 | 13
